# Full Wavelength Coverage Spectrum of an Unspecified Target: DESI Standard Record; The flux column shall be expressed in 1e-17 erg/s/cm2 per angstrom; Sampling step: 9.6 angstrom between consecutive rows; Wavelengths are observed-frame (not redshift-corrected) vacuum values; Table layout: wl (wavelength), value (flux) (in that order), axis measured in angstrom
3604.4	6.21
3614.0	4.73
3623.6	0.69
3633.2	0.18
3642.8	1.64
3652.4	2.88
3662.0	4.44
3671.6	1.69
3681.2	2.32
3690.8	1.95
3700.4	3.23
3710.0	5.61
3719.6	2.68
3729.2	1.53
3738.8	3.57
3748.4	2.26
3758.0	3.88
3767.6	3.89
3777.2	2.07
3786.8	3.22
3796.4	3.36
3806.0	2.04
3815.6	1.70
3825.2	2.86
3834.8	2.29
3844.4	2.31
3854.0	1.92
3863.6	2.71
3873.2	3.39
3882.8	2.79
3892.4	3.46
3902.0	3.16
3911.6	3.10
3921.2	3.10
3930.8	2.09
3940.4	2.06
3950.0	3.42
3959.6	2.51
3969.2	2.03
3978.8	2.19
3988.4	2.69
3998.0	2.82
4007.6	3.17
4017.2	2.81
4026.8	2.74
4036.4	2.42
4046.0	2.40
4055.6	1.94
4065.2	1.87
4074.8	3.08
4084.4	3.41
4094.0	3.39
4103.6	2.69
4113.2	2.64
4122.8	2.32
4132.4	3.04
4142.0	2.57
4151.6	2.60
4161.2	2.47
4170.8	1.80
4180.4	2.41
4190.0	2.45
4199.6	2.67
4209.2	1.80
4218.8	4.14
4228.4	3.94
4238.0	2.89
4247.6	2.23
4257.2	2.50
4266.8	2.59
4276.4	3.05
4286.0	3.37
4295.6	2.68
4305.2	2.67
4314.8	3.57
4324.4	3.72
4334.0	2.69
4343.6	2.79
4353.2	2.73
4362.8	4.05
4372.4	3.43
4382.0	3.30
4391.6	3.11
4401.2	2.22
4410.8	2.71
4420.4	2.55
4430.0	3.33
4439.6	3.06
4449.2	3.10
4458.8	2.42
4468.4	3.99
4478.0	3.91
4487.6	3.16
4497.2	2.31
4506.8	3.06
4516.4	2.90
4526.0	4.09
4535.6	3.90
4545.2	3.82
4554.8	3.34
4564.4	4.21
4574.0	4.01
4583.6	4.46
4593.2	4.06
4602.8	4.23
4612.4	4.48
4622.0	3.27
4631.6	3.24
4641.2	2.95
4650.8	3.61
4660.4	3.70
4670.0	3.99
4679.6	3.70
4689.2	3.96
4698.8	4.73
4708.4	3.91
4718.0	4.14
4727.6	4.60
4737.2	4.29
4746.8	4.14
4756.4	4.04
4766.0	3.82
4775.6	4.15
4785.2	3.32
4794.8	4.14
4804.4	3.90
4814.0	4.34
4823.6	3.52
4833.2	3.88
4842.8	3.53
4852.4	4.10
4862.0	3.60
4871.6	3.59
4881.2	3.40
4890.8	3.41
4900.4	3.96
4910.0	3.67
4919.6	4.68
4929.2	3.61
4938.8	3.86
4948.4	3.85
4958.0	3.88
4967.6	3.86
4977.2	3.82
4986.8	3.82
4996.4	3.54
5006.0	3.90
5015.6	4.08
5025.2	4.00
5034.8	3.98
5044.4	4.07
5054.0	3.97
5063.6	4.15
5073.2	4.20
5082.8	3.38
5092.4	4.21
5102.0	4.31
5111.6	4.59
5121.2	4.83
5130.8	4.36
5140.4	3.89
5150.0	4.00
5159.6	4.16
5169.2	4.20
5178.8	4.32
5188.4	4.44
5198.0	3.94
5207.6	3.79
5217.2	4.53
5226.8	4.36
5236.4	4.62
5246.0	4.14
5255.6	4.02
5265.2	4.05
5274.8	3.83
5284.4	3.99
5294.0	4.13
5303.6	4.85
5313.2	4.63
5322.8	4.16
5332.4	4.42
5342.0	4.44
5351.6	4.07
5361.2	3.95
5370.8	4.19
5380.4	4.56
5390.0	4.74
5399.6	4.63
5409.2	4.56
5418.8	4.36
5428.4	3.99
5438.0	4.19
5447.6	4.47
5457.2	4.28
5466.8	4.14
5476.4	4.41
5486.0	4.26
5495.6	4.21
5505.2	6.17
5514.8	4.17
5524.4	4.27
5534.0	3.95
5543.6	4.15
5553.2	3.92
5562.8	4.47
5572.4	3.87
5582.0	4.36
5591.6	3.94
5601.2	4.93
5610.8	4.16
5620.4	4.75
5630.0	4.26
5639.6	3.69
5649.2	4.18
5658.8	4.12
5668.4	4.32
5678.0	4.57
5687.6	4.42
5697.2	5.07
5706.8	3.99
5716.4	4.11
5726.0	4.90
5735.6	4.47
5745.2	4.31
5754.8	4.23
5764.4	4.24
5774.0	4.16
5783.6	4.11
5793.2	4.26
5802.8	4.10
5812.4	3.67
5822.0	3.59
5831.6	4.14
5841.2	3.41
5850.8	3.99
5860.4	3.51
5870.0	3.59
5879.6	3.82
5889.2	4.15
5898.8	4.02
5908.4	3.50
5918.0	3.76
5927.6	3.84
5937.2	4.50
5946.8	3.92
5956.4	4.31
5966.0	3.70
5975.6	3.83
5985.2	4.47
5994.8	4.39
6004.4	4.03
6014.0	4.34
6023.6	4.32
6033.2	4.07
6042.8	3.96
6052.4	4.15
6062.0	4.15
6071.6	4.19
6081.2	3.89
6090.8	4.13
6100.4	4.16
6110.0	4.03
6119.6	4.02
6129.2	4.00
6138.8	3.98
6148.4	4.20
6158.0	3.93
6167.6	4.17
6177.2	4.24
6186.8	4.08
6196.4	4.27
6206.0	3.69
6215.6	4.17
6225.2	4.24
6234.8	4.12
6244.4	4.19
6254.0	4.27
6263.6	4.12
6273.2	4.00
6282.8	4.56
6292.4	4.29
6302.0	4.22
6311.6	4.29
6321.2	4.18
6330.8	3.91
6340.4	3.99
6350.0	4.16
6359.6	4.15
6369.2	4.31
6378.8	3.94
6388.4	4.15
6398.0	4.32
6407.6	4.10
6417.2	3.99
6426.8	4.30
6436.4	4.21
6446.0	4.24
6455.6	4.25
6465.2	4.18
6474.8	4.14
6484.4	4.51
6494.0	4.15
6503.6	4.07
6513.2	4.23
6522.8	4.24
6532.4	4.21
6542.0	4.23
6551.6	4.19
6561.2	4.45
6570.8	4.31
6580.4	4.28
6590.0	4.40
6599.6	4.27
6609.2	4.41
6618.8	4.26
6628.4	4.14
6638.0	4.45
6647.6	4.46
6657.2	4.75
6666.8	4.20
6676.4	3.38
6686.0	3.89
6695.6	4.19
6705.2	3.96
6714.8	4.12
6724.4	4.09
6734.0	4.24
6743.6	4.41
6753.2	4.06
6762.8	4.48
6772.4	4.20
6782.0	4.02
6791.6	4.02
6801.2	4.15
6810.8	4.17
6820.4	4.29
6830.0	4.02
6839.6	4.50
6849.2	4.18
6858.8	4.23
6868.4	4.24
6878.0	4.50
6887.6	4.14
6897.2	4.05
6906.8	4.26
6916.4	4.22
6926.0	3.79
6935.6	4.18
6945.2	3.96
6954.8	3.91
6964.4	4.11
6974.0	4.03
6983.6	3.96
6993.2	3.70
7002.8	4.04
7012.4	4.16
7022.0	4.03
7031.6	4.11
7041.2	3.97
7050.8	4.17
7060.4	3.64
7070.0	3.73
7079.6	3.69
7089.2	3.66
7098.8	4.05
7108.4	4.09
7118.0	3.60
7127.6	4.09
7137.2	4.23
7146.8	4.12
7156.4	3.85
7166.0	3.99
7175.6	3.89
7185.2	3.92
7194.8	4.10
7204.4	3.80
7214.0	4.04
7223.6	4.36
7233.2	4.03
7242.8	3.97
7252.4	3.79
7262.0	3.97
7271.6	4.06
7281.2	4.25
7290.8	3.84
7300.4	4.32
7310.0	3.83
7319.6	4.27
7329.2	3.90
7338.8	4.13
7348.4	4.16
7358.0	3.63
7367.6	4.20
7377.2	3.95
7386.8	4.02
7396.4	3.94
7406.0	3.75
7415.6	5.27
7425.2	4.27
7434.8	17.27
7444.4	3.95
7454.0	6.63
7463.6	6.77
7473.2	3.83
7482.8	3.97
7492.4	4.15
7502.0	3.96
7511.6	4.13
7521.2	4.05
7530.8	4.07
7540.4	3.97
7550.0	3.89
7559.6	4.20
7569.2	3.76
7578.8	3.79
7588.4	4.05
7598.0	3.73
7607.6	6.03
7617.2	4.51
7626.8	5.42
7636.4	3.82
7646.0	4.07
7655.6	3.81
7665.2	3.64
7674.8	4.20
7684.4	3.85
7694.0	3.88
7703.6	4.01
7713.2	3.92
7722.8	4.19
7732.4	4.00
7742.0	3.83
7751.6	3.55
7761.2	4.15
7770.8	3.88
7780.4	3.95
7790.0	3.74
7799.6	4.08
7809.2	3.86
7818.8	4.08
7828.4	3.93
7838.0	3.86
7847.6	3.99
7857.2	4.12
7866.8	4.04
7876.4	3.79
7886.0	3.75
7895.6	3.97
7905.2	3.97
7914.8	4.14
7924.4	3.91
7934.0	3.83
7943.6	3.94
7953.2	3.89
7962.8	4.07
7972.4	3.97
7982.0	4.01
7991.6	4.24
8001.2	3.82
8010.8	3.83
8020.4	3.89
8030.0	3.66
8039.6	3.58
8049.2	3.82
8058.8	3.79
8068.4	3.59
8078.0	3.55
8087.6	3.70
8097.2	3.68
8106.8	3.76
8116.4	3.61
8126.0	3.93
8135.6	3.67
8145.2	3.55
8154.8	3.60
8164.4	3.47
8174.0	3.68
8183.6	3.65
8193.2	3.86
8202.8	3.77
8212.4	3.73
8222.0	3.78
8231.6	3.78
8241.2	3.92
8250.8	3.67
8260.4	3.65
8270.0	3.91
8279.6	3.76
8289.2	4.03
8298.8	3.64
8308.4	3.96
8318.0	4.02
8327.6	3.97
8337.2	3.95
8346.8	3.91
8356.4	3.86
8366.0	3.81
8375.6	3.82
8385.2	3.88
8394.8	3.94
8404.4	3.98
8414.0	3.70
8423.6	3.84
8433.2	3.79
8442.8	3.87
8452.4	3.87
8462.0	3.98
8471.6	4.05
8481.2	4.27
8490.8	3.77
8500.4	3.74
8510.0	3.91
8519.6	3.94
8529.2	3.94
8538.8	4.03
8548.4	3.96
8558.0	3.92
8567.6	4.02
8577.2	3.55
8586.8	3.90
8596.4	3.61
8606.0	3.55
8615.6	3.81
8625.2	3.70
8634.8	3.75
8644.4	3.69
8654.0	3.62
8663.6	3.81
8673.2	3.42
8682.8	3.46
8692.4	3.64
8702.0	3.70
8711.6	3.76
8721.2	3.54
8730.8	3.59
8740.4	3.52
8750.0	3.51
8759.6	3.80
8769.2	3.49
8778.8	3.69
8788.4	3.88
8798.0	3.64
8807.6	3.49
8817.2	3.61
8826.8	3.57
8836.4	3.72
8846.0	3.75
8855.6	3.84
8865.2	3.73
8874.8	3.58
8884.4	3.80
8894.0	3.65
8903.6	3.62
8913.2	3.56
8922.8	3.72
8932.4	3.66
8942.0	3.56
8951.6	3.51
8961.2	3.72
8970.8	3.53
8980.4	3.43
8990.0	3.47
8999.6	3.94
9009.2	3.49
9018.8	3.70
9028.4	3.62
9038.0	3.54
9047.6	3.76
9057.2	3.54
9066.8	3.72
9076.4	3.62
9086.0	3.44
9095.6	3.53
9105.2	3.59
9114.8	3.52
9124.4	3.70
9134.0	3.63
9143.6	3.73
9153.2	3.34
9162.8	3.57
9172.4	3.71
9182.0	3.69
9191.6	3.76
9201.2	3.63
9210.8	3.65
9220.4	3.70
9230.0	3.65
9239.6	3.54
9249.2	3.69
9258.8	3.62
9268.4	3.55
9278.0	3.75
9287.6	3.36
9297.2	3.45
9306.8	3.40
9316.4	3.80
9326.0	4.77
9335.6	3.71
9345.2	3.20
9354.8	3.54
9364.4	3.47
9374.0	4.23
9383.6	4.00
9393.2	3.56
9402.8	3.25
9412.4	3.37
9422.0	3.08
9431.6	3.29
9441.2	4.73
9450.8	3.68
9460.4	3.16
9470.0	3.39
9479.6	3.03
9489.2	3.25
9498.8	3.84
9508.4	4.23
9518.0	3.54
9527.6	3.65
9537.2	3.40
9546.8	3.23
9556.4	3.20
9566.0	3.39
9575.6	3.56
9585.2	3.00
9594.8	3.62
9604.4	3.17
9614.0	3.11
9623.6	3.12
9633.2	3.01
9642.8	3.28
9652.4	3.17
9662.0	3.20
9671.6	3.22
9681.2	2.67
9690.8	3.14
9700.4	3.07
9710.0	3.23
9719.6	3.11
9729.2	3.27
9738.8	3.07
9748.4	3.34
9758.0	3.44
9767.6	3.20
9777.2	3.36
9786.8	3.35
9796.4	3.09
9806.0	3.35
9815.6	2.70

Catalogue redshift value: 0.13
